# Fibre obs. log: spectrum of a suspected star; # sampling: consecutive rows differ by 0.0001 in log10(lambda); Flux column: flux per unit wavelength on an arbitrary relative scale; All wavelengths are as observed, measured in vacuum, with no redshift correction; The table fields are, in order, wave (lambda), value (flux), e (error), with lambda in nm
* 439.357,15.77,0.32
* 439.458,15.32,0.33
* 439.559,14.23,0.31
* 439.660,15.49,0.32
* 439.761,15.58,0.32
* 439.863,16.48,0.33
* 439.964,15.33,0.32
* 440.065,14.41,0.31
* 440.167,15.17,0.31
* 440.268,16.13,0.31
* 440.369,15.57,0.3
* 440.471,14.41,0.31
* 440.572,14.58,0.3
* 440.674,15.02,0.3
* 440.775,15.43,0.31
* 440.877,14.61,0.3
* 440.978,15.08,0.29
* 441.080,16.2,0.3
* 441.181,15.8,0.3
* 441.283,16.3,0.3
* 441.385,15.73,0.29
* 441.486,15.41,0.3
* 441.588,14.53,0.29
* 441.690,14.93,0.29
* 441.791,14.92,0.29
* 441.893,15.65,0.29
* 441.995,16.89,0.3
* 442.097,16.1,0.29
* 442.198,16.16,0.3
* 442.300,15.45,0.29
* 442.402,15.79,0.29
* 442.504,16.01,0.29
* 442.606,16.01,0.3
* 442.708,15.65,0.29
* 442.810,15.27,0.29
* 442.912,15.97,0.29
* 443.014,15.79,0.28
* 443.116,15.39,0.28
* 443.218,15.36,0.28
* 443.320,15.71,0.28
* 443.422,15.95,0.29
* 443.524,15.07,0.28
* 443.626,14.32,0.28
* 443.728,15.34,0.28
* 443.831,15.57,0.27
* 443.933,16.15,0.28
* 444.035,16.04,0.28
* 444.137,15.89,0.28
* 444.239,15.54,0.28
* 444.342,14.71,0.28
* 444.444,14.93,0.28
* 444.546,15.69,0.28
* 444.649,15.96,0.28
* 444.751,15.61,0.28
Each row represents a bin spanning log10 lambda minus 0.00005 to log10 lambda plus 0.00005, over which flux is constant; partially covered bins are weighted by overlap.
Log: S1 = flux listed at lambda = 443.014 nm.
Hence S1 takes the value 15.79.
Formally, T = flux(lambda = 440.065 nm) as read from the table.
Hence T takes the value 14.41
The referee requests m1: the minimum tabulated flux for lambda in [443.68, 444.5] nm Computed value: 14.71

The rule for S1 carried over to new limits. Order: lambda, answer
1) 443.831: 15.57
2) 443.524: 15.07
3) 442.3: 15.45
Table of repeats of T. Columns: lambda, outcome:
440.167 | 15.17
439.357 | 15.77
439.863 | 16.48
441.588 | 14.53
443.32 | 15.71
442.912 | 15.97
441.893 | 15.65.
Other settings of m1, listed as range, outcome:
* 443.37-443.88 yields 14.32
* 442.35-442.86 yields 15.27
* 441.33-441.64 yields 14.53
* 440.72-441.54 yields 14.61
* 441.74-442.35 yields 14.92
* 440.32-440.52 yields 14.41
